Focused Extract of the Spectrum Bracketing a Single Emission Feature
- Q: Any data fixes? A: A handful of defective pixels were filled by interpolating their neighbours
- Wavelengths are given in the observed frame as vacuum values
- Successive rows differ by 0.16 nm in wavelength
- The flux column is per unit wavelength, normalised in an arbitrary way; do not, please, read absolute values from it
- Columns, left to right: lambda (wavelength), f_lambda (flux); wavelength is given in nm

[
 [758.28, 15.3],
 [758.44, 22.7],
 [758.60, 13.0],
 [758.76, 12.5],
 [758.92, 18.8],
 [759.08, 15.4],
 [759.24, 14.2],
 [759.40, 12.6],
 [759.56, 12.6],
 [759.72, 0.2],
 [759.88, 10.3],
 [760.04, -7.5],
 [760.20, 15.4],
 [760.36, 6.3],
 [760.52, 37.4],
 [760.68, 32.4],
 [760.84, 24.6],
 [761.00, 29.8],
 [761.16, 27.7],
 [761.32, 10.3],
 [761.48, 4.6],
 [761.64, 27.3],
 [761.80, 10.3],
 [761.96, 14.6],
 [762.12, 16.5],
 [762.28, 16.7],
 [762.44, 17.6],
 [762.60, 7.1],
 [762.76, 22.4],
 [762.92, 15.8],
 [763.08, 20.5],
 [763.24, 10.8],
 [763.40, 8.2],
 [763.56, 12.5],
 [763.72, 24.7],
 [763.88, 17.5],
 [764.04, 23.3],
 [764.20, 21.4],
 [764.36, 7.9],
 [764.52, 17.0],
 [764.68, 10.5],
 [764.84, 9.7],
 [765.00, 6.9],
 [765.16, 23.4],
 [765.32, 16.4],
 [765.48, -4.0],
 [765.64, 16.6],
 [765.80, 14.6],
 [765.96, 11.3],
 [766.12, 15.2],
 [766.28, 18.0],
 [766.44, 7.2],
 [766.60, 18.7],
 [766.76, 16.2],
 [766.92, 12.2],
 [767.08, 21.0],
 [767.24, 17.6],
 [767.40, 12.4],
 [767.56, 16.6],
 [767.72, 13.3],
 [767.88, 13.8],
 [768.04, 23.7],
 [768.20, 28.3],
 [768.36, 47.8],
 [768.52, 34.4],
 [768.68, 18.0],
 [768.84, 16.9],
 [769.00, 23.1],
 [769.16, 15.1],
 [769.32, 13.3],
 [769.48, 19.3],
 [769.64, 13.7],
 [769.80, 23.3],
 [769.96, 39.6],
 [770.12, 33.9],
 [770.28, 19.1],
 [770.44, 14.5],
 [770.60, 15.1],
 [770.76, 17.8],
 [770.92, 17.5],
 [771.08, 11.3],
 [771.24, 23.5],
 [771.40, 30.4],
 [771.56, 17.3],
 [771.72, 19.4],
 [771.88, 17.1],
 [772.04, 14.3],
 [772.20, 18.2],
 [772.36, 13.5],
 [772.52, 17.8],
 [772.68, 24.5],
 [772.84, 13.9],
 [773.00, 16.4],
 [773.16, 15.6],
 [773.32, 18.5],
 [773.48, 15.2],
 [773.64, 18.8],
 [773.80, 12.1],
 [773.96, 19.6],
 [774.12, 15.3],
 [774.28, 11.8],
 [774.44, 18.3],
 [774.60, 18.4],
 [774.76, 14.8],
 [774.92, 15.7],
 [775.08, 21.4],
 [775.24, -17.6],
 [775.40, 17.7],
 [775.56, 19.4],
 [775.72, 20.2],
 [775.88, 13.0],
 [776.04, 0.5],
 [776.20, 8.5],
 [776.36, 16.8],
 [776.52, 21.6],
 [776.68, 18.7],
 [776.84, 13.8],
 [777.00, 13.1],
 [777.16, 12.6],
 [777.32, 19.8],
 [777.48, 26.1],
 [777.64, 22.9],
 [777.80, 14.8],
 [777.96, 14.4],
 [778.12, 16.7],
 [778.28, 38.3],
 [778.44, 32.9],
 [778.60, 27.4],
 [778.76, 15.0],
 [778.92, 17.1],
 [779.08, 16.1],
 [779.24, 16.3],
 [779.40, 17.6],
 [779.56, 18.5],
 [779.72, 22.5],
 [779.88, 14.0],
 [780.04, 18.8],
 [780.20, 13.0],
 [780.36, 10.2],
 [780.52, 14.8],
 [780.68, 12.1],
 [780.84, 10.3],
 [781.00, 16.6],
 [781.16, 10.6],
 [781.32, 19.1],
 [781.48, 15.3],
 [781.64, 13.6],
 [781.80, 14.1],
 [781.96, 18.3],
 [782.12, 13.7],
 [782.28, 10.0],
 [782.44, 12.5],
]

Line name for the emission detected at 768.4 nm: [S II] 6716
